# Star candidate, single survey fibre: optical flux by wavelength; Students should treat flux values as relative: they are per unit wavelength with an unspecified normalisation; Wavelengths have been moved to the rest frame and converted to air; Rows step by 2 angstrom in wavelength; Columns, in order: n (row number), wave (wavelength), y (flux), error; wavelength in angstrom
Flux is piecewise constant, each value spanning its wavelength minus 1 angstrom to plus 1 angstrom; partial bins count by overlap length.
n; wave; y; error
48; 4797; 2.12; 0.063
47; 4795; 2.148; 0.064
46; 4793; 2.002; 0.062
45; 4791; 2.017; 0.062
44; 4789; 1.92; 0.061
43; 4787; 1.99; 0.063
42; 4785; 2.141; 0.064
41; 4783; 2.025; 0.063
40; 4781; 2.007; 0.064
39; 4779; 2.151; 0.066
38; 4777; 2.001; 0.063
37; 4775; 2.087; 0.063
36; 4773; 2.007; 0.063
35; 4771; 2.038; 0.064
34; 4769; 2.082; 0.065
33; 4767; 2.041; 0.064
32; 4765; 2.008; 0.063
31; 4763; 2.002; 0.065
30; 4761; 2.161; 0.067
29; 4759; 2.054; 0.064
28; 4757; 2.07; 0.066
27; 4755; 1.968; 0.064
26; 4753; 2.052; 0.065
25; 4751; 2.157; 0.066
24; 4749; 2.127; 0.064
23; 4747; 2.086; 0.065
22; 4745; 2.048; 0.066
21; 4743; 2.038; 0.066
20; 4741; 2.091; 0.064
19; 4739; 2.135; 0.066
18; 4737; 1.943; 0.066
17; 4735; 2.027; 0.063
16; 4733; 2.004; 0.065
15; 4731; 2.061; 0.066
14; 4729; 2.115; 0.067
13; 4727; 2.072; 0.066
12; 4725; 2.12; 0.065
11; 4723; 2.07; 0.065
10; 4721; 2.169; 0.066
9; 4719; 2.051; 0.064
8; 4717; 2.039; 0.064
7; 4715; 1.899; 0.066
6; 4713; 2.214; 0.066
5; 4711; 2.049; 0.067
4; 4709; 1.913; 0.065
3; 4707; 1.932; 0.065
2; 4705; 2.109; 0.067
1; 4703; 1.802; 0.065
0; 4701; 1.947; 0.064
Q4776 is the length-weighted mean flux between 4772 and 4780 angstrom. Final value 2.06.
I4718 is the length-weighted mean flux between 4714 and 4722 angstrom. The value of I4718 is 2.04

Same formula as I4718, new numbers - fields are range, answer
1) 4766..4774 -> 2.04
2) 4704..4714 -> 2.04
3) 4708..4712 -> 1.98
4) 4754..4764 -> 2.05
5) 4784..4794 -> 2.01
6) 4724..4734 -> 2.07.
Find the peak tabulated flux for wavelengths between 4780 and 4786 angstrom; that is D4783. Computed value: 2.141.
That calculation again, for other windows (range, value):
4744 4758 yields 2.157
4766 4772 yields 2.082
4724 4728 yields 2.12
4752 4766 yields 2.161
